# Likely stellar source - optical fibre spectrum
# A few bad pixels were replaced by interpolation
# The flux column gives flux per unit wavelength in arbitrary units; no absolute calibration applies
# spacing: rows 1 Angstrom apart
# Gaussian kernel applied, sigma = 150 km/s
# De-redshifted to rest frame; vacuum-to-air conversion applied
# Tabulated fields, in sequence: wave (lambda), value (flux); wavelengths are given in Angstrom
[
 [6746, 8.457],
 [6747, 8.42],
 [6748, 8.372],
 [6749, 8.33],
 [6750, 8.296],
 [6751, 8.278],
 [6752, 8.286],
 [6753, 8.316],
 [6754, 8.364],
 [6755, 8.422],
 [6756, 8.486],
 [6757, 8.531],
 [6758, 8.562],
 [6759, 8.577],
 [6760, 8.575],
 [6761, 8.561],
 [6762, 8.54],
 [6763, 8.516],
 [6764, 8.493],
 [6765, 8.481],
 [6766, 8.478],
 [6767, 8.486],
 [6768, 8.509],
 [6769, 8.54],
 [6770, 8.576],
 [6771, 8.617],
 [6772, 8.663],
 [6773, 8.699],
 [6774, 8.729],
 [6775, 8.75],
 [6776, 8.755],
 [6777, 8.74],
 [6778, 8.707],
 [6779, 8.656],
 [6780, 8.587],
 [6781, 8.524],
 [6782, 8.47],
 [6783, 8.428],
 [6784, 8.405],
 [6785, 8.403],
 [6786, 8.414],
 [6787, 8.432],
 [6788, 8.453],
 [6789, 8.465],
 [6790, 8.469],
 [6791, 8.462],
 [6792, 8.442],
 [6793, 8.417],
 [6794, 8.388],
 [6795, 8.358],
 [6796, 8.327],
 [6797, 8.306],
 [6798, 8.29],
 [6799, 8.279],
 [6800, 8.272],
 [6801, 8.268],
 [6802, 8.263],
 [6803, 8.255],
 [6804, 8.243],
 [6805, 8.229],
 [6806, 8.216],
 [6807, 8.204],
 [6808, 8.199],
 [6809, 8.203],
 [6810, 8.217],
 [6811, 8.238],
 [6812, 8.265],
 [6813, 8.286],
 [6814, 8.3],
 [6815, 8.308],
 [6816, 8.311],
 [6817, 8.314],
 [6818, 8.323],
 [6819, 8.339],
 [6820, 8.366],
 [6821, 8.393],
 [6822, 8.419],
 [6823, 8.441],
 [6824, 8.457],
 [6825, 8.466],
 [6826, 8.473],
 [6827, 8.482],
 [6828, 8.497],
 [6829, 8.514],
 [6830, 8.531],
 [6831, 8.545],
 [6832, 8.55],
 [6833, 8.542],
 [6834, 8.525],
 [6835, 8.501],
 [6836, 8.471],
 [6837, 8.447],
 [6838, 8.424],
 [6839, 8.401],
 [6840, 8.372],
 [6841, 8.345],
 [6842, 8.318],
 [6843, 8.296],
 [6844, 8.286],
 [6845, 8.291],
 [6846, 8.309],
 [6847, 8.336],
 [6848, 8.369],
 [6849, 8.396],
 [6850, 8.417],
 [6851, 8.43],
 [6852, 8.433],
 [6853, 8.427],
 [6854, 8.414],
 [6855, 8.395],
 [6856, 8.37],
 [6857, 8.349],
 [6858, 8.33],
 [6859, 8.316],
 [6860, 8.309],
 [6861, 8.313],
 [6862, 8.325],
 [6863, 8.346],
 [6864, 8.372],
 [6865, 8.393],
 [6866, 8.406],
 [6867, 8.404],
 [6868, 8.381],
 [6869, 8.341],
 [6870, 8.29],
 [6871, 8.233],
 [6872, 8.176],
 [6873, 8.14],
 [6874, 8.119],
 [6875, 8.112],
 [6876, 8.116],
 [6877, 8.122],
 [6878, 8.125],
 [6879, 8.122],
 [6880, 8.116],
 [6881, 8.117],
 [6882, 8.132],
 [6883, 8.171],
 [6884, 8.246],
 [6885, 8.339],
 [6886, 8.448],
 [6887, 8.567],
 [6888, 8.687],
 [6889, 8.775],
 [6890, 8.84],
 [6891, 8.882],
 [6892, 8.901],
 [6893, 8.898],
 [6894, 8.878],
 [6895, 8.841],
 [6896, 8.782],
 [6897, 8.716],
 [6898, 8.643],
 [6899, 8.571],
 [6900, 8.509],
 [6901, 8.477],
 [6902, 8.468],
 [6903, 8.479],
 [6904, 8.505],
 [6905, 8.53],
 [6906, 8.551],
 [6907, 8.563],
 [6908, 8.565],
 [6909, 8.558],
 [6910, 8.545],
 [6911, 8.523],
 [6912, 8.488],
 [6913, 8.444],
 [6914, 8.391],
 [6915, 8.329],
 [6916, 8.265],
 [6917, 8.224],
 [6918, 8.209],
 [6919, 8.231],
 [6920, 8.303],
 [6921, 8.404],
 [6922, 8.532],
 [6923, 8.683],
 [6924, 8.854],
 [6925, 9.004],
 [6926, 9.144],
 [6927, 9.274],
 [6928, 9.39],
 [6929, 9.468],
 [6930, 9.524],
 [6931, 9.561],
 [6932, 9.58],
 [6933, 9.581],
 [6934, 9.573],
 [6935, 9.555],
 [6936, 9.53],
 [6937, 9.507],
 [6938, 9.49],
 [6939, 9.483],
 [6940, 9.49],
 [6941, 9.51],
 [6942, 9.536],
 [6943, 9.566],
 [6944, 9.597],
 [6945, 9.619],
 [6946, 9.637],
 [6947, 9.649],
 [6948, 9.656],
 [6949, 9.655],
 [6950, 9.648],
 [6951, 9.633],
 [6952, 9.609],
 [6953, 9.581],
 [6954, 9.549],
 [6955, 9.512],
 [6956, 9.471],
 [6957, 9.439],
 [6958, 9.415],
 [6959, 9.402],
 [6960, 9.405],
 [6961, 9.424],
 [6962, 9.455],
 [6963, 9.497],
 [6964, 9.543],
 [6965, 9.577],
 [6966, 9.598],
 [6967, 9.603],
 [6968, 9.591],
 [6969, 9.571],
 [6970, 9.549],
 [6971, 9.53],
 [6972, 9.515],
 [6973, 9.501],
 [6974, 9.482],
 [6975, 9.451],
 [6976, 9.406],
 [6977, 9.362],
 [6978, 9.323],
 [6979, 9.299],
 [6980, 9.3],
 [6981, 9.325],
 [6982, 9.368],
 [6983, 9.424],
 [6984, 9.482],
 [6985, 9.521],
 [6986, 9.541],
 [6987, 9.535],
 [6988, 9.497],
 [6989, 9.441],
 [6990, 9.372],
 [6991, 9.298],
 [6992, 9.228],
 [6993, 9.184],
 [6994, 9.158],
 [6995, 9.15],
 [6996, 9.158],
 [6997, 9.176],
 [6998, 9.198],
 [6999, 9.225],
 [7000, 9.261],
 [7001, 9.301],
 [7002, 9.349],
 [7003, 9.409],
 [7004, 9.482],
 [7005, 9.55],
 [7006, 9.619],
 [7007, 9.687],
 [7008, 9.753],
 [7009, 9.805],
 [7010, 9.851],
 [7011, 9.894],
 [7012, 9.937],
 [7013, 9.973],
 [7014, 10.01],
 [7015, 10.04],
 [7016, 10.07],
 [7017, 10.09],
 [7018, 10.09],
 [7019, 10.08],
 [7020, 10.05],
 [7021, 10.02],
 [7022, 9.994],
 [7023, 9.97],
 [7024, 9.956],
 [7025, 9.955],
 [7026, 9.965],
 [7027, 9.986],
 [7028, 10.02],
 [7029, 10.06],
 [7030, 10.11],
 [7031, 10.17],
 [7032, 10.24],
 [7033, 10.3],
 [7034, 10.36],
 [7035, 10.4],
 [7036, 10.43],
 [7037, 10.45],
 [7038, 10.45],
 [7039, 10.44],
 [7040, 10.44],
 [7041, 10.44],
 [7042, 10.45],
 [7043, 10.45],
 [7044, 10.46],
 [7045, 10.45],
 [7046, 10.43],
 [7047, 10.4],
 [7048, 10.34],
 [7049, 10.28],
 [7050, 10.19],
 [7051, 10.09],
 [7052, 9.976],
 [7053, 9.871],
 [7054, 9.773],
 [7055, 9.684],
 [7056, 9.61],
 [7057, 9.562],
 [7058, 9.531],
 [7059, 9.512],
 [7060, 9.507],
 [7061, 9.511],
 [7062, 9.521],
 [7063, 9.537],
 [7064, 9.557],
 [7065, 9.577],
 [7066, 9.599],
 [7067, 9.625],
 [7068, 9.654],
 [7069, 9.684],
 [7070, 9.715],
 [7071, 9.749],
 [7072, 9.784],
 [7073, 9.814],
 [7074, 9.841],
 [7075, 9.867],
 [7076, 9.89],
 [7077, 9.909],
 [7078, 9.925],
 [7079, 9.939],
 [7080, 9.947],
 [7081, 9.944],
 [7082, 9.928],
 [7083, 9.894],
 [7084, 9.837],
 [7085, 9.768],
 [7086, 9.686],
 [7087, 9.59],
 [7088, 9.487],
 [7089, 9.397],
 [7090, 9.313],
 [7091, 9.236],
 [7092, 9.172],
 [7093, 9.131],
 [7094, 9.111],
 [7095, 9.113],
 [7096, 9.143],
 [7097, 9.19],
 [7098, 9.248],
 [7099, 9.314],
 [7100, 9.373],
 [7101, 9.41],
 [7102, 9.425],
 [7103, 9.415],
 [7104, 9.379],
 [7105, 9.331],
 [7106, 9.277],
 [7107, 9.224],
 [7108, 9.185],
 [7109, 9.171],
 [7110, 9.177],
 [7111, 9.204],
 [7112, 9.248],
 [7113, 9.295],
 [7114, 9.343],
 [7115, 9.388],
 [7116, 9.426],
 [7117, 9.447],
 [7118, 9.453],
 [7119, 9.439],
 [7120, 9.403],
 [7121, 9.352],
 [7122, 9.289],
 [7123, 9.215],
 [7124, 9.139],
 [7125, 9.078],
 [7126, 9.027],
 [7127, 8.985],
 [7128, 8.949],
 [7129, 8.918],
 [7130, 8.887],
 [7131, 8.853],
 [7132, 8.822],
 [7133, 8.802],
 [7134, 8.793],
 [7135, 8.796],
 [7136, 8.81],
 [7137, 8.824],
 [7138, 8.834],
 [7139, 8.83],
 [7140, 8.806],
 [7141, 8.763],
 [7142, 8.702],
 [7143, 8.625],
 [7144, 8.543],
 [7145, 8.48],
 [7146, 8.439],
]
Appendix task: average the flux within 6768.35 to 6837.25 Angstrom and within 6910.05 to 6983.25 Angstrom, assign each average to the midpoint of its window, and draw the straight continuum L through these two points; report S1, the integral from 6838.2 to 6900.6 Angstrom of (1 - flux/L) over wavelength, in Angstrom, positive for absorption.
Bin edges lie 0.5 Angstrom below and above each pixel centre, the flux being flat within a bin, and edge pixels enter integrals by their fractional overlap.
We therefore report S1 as 3.0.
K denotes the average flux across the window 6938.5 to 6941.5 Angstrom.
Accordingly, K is 9.49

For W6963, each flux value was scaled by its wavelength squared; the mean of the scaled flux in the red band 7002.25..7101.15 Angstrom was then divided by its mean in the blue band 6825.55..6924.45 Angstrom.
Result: 1.2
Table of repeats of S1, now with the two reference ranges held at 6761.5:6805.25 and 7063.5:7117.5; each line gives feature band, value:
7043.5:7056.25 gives -1.04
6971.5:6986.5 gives -0.47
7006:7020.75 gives -1.11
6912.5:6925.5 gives 0.70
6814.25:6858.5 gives 1.25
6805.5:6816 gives 0.39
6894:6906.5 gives 0.37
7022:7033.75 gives -0.98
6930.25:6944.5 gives -0.87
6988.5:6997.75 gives -0.06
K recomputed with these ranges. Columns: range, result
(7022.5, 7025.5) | 9.96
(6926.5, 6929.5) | 9.38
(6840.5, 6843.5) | 8.32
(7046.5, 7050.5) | 10.3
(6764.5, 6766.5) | 8.48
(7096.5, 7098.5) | 9.22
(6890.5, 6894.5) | 8.89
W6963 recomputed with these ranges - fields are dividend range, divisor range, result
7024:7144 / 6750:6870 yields 1.23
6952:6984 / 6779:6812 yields 1.19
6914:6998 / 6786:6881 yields 1.16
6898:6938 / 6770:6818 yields 1.09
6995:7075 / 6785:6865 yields 1.26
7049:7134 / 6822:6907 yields 1.20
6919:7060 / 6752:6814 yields 1.22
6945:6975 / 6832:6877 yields 1.18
